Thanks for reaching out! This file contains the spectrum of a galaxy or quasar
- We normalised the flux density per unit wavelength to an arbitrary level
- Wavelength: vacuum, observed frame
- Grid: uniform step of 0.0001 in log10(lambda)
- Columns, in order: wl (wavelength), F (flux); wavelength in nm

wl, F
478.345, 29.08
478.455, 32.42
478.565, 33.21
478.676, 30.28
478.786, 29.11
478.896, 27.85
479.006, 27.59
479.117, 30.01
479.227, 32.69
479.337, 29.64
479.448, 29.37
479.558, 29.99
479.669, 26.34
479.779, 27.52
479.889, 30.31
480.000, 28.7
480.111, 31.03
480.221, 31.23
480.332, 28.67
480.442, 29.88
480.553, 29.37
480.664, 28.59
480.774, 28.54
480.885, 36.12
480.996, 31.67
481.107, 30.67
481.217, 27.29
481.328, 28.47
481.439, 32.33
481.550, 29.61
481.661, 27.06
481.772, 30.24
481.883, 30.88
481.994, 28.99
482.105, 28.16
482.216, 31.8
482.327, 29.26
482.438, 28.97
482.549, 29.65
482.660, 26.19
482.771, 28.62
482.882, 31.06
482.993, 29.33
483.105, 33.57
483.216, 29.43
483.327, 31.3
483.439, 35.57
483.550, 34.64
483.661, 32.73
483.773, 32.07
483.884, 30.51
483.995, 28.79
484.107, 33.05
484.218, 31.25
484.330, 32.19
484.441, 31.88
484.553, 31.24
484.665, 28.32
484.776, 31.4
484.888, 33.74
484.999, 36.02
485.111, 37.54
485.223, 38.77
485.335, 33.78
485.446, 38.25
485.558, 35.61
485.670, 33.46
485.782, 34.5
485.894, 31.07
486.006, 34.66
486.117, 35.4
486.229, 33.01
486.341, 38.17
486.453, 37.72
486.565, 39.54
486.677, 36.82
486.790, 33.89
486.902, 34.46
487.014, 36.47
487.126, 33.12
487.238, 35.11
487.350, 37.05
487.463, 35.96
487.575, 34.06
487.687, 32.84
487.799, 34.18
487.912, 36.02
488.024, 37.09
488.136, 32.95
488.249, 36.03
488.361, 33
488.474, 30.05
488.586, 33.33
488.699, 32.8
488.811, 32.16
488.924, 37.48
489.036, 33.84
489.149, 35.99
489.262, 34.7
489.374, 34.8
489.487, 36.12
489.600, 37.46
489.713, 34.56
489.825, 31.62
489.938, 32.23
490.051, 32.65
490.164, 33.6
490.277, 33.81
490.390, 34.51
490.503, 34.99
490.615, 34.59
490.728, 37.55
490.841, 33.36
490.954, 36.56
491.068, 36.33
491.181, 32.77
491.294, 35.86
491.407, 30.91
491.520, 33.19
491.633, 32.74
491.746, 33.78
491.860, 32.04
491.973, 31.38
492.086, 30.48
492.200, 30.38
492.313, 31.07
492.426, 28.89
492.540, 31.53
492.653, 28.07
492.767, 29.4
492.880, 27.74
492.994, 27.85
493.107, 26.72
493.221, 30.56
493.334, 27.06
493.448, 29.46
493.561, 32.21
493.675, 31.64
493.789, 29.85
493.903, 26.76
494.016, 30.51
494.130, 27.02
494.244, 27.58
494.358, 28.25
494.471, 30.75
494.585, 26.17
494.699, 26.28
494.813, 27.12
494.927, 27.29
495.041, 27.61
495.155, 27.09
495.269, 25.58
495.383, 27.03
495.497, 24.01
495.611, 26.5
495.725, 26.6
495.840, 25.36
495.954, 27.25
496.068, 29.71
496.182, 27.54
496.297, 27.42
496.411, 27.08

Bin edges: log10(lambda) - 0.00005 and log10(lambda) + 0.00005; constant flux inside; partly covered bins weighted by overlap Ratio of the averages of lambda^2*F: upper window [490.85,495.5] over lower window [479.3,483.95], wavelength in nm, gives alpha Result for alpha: 1.04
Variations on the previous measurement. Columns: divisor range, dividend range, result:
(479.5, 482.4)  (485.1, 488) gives 1.22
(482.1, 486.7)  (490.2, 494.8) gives 0.97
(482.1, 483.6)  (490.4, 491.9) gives 1.16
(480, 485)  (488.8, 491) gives 1.17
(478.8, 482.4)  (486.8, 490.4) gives 1.20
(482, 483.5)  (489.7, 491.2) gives 1.17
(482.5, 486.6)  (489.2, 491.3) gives 1.07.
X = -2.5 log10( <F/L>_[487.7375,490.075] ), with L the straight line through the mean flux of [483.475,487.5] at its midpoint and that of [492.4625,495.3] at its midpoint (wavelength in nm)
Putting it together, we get -0.08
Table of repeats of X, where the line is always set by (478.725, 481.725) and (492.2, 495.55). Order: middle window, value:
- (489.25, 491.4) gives -0.202 mag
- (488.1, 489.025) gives -0.162 mag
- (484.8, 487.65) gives -0.216 mag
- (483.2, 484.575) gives -0.096 mag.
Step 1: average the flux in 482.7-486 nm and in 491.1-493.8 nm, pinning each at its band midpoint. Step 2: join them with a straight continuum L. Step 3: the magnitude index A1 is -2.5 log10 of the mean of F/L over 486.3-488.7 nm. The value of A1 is -0.10 mag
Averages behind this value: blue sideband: 32.7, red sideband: 30.7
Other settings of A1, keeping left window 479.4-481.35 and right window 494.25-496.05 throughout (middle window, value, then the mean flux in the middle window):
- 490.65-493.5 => -0.14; 31.4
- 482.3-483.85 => -0.06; 30.9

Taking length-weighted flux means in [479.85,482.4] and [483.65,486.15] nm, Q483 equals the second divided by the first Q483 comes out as 1.1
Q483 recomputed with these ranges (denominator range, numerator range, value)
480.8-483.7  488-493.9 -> 1.07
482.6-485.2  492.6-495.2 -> 0.89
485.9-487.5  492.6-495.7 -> 0.78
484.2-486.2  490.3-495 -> 0.91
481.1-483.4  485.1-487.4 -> 1.20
